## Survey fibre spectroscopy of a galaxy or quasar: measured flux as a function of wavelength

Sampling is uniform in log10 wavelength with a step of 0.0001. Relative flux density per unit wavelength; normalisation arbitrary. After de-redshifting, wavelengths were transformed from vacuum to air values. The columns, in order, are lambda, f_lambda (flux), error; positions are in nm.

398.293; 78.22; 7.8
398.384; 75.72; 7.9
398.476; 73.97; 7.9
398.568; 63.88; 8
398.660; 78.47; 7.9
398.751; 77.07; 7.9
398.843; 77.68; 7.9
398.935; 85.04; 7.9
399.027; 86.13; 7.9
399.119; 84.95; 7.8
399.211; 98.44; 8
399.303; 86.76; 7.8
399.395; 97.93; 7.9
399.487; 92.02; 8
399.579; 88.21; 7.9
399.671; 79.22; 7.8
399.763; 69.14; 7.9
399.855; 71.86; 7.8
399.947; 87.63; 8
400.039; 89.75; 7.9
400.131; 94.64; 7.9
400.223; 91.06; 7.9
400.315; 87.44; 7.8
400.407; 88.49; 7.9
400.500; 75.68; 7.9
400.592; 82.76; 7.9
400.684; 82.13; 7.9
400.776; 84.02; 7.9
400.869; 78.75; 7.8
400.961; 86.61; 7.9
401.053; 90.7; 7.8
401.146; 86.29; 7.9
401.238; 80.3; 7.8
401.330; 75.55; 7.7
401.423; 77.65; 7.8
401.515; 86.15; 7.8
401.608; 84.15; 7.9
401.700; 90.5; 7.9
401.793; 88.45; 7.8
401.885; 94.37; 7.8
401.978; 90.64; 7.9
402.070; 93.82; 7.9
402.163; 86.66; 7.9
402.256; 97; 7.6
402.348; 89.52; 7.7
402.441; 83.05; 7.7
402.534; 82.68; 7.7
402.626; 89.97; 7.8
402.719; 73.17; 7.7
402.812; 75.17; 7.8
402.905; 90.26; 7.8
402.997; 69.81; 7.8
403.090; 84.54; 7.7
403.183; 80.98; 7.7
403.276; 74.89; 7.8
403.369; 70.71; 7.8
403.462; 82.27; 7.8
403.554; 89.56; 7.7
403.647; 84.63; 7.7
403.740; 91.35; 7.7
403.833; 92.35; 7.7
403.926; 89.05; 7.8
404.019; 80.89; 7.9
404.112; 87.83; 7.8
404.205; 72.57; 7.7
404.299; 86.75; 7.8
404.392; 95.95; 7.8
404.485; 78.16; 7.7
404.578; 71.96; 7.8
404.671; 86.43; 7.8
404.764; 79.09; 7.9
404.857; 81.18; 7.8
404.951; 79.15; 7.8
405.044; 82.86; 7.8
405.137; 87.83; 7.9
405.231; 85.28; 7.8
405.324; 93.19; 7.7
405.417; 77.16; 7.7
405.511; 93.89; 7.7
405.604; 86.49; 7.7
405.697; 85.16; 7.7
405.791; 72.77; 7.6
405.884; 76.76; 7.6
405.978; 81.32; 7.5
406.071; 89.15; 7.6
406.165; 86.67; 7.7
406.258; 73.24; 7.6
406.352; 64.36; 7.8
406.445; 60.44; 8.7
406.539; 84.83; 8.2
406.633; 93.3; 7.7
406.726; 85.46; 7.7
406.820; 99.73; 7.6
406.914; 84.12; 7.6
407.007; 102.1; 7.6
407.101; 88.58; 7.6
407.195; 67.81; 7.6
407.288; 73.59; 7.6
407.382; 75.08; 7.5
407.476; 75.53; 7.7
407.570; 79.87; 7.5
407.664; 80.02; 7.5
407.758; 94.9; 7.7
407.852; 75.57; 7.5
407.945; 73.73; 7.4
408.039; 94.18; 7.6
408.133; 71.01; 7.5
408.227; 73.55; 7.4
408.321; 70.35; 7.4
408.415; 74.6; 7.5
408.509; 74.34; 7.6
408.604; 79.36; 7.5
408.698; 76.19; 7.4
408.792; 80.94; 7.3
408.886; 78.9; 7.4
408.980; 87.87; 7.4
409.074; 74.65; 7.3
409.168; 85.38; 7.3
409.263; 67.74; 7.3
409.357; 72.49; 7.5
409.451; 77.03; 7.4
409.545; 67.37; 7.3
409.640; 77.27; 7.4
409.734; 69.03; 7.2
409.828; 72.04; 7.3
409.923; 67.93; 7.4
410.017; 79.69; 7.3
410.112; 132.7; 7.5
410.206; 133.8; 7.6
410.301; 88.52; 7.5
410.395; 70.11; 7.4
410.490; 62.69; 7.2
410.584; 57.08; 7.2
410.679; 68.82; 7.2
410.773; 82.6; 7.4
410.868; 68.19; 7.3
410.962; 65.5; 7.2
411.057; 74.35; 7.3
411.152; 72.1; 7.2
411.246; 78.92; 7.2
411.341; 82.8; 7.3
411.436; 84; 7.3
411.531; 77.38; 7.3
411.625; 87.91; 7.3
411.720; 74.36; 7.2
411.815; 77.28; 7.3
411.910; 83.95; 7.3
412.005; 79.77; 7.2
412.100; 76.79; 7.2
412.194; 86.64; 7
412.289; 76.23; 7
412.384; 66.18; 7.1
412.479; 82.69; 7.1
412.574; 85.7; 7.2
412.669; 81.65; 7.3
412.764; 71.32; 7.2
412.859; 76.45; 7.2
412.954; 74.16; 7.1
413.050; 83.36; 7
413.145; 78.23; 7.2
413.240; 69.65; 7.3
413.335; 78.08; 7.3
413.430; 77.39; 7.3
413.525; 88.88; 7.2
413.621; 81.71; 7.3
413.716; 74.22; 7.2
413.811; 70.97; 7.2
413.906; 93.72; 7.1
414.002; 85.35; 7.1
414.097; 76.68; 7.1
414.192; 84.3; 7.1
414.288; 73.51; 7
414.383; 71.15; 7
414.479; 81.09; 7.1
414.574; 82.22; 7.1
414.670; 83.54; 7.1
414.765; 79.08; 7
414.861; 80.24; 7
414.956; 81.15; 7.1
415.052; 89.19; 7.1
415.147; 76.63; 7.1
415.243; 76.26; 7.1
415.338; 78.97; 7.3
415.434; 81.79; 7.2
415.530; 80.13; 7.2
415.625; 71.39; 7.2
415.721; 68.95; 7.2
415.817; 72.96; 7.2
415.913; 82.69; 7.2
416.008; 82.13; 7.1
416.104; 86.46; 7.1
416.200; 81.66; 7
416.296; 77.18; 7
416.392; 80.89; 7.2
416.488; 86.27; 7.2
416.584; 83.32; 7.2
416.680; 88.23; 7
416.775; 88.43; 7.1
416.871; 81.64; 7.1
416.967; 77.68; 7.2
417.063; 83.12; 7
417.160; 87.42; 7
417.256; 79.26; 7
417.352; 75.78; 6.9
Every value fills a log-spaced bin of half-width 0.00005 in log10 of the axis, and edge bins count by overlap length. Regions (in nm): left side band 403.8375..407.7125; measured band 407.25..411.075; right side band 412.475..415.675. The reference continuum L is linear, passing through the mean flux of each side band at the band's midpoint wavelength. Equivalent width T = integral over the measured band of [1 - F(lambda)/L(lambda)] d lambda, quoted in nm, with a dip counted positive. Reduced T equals 0.14 nm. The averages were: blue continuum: 82.4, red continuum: 79.4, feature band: 78.2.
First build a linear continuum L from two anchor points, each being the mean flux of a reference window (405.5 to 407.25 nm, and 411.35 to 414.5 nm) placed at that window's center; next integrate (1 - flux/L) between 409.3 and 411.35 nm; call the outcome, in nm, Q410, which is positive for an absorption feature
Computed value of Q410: 0.06 nm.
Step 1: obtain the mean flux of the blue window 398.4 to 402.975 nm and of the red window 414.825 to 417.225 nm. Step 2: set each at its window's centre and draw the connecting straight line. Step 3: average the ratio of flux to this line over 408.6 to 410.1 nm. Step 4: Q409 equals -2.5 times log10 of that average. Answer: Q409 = 0.07 mag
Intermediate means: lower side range 84.5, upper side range 81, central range 77.1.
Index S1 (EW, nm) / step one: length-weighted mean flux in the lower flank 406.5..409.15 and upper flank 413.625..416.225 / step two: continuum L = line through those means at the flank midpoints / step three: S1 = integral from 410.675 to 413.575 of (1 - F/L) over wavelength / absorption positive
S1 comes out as 0.08 nm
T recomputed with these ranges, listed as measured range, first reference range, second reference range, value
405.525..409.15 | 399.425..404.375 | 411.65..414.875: 0.070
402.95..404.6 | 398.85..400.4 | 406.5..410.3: 0.035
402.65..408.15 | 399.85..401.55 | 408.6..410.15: -0.054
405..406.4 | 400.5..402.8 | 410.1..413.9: 0.009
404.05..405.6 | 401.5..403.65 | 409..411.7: -0.016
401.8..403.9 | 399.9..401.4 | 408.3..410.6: -0.034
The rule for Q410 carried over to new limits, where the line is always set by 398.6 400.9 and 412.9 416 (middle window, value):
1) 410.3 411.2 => 0.115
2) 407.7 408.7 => 0.040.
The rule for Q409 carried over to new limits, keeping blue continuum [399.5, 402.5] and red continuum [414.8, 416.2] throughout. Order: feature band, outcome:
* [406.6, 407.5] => -0.023 mag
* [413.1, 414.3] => 0.006 mag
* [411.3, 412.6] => 0.011 mag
